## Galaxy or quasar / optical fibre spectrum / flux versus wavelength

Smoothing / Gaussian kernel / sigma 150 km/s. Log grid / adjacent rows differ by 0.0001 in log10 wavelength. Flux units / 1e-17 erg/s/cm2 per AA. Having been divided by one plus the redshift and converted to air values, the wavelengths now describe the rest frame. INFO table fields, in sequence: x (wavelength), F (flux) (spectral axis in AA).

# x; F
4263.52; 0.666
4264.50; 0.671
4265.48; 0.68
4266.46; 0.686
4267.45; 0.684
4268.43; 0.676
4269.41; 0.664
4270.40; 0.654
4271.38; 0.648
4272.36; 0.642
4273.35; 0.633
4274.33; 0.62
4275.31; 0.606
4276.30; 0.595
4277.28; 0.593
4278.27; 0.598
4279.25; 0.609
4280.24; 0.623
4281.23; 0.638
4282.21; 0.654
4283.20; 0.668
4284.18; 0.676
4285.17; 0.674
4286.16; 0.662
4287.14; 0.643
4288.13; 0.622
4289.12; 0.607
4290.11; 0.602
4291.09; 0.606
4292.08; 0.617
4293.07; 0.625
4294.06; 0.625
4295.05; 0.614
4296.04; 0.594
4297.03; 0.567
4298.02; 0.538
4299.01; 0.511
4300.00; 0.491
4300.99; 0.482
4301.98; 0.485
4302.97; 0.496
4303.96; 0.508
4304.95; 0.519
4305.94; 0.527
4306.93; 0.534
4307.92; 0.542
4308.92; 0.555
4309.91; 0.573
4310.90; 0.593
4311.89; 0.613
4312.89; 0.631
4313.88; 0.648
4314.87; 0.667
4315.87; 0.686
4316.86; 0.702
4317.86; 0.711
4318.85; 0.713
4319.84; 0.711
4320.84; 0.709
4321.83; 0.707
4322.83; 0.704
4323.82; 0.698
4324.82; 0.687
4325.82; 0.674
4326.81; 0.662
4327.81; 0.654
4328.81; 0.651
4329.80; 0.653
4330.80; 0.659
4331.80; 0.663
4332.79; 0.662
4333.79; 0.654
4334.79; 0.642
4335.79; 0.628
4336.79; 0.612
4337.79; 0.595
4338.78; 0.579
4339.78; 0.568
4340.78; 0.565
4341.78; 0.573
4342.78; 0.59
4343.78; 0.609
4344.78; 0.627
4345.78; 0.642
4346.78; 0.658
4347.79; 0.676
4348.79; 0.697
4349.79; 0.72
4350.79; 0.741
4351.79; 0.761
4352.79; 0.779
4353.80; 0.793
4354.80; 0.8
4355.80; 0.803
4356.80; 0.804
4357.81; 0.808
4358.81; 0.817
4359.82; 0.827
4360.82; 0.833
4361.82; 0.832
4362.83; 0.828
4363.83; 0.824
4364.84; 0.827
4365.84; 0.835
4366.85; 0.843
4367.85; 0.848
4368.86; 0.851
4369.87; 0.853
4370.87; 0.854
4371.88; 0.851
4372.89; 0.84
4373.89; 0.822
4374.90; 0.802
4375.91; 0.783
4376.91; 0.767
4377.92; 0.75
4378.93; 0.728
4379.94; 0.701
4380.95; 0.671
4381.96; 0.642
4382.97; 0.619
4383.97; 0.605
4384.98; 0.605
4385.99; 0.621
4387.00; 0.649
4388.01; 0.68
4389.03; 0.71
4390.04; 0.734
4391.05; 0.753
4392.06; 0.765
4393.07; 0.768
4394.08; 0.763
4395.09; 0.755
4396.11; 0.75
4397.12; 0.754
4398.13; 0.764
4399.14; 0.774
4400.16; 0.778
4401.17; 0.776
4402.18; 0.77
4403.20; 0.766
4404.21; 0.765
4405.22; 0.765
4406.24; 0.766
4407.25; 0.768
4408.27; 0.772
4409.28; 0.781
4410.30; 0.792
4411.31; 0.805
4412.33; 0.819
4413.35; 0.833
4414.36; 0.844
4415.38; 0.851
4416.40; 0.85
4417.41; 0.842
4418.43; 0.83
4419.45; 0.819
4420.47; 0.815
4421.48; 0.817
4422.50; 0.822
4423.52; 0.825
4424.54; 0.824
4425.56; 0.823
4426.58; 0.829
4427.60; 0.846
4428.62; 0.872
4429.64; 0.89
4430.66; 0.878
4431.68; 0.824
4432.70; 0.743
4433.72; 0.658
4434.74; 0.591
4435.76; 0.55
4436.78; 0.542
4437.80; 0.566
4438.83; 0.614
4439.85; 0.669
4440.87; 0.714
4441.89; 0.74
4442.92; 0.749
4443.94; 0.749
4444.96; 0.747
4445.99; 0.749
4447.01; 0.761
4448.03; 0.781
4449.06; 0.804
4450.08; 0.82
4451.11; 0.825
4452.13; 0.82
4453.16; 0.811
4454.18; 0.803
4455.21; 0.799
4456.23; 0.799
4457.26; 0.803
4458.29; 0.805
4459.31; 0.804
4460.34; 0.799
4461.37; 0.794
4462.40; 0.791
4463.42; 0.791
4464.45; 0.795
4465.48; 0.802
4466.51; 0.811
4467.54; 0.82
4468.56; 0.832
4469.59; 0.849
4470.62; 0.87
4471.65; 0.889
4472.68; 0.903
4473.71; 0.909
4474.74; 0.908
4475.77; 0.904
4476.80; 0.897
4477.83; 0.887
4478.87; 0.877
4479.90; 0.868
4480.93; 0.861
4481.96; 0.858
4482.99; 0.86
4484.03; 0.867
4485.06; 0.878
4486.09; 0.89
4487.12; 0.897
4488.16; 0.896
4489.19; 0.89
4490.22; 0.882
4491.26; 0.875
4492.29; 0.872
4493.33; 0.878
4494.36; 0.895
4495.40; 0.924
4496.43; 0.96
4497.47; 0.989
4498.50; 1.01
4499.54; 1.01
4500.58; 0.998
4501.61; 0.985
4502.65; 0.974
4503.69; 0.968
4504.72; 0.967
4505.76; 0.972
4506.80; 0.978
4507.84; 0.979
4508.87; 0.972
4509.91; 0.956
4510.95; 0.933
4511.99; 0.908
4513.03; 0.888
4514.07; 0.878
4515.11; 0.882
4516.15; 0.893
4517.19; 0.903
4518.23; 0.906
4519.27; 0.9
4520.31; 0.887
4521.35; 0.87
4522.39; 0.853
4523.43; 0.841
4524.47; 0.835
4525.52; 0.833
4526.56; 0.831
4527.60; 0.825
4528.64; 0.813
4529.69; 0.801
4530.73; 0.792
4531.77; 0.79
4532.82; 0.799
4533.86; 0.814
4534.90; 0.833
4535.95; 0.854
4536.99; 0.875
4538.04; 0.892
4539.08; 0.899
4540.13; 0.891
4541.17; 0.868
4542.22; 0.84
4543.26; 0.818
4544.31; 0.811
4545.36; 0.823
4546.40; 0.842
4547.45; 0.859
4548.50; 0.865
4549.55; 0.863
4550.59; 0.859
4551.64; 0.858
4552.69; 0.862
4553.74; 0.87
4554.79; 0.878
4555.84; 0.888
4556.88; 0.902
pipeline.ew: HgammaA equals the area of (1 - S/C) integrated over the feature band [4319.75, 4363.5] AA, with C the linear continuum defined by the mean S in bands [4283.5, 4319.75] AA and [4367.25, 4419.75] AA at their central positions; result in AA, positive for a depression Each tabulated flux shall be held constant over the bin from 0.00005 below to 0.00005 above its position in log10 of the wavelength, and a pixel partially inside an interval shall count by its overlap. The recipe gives -1.5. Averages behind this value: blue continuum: 0.598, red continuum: 0.766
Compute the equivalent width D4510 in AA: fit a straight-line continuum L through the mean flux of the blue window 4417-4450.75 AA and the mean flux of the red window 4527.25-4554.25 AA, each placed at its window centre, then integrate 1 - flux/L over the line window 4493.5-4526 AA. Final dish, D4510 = -4.29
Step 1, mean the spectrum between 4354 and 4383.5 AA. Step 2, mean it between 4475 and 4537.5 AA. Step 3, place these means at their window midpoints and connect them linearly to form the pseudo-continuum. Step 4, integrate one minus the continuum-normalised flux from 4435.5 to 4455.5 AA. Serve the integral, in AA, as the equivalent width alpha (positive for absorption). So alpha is 2.8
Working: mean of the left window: 0.795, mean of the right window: 0.893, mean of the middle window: 0.732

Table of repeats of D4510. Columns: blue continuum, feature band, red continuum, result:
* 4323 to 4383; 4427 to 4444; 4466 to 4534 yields 2.1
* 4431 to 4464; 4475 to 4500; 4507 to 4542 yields -2.8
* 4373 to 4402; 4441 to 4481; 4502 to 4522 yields 1.2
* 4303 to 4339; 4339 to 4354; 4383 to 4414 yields 0.2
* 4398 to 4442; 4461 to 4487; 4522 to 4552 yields -1.7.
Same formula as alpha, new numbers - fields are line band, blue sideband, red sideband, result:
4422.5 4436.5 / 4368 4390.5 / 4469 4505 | 0.6 AA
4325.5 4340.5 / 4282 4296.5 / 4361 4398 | 1.2 AA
